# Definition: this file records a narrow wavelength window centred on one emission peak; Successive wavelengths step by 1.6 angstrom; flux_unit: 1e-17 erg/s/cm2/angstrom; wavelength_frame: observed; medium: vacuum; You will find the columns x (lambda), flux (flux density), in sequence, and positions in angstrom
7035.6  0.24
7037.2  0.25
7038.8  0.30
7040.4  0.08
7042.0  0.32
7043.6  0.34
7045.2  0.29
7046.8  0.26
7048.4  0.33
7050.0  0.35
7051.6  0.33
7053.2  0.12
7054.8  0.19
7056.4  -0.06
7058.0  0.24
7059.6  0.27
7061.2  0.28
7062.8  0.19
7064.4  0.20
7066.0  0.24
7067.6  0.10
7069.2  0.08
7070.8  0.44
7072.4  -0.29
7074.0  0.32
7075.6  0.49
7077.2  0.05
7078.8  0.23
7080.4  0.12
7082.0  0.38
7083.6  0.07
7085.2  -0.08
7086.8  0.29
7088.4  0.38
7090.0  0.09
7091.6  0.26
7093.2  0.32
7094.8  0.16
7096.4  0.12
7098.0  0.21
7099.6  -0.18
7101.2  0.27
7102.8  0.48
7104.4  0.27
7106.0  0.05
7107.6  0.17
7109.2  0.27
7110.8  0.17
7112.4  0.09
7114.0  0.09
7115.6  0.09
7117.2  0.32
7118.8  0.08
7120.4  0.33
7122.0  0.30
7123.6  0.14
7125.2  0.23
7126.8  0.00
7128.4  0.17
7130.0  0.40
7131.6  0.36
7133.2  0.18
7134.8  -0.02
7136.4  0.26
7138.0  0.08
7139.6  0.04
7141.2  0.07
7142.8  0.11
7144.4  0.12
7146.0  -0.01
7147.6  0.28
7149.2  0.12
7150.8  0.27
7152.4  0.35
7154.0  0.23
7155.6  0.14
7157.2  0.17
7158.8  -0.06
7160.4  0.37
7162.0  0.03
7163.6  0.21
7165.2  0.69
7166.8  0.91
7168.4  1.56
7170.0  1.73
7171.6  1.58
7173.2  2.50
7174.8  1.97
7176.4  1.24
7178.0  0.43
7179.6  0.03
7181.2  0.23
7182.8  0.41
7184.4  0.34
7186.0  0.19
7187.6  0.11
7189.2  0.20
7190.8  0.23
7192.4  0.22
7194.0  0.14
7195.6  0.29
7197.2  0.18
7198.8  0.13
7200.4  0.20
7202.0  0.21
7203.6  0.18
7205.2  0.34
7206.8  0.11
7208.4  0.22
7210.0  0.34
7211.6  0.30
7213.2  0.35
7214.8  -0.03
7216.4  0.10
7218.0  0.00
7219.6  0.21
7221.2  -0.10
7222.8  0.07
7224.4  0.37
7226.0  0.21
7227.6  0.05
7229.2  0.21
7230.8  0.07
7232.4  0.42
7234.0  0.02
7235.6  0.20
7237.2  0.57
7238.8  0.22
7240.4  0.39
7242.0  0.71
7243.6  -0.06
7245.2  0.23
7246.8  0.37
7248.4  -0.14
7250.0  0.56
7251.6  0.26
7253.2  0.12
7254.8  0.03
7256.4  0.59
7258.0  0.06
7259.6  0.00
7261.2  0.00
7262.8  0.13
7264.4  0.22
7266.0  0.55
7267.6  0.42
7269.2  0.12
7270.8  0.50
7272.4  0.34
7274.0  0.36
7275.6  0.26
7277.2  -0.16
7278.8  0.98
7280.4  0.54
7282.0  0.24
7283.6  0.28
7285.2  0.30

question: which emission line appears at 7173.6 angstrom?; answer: [O II] 3727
